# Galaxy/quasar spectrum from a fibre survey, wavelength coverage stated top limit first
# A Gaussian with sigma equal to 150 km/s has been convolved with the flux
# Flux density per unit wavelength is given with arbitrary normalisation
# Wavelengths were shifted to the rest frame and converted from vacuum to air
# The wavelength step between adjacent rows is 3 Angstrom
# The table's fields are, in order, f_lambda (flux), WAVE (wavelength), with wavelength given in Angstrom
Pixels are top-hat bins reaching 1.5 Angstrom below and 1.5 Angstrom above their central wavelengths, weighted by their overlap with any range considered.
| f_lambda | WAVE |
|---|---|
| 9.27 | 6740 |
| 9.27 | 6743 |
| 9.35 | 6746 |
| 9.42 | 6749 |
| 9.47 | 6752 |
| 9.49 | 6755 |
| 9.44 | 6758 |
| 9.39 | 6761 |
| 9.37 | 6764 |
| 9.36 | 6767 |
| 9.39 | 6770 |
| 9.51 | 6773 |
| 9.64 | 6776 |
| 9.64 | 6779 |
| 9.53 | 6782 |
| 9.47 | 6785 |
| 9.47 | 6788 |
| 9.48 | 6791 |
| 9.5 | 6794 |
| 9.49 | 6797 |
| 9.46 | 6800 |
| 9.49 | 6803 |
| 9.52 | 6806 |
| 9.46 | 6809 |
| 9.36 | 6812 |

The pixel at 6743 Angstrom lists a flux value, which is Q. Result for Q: 9.27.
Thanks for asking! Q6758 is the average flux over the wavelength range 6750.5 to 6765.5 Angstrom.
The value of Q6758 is 9.43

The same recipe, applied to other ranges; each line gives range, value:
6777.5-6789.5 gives 9.53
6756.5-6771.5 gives 9.39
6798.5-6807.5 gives 9.49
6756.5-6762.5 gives 9.42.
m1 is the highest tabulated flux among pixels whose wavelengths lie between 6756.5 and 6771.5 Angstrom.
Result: 9.44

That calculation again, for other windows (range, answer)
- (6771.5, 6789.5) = 9.64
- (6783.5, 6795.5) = 9.5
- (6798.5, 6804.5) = 9.49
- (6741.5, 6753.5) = 9.47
